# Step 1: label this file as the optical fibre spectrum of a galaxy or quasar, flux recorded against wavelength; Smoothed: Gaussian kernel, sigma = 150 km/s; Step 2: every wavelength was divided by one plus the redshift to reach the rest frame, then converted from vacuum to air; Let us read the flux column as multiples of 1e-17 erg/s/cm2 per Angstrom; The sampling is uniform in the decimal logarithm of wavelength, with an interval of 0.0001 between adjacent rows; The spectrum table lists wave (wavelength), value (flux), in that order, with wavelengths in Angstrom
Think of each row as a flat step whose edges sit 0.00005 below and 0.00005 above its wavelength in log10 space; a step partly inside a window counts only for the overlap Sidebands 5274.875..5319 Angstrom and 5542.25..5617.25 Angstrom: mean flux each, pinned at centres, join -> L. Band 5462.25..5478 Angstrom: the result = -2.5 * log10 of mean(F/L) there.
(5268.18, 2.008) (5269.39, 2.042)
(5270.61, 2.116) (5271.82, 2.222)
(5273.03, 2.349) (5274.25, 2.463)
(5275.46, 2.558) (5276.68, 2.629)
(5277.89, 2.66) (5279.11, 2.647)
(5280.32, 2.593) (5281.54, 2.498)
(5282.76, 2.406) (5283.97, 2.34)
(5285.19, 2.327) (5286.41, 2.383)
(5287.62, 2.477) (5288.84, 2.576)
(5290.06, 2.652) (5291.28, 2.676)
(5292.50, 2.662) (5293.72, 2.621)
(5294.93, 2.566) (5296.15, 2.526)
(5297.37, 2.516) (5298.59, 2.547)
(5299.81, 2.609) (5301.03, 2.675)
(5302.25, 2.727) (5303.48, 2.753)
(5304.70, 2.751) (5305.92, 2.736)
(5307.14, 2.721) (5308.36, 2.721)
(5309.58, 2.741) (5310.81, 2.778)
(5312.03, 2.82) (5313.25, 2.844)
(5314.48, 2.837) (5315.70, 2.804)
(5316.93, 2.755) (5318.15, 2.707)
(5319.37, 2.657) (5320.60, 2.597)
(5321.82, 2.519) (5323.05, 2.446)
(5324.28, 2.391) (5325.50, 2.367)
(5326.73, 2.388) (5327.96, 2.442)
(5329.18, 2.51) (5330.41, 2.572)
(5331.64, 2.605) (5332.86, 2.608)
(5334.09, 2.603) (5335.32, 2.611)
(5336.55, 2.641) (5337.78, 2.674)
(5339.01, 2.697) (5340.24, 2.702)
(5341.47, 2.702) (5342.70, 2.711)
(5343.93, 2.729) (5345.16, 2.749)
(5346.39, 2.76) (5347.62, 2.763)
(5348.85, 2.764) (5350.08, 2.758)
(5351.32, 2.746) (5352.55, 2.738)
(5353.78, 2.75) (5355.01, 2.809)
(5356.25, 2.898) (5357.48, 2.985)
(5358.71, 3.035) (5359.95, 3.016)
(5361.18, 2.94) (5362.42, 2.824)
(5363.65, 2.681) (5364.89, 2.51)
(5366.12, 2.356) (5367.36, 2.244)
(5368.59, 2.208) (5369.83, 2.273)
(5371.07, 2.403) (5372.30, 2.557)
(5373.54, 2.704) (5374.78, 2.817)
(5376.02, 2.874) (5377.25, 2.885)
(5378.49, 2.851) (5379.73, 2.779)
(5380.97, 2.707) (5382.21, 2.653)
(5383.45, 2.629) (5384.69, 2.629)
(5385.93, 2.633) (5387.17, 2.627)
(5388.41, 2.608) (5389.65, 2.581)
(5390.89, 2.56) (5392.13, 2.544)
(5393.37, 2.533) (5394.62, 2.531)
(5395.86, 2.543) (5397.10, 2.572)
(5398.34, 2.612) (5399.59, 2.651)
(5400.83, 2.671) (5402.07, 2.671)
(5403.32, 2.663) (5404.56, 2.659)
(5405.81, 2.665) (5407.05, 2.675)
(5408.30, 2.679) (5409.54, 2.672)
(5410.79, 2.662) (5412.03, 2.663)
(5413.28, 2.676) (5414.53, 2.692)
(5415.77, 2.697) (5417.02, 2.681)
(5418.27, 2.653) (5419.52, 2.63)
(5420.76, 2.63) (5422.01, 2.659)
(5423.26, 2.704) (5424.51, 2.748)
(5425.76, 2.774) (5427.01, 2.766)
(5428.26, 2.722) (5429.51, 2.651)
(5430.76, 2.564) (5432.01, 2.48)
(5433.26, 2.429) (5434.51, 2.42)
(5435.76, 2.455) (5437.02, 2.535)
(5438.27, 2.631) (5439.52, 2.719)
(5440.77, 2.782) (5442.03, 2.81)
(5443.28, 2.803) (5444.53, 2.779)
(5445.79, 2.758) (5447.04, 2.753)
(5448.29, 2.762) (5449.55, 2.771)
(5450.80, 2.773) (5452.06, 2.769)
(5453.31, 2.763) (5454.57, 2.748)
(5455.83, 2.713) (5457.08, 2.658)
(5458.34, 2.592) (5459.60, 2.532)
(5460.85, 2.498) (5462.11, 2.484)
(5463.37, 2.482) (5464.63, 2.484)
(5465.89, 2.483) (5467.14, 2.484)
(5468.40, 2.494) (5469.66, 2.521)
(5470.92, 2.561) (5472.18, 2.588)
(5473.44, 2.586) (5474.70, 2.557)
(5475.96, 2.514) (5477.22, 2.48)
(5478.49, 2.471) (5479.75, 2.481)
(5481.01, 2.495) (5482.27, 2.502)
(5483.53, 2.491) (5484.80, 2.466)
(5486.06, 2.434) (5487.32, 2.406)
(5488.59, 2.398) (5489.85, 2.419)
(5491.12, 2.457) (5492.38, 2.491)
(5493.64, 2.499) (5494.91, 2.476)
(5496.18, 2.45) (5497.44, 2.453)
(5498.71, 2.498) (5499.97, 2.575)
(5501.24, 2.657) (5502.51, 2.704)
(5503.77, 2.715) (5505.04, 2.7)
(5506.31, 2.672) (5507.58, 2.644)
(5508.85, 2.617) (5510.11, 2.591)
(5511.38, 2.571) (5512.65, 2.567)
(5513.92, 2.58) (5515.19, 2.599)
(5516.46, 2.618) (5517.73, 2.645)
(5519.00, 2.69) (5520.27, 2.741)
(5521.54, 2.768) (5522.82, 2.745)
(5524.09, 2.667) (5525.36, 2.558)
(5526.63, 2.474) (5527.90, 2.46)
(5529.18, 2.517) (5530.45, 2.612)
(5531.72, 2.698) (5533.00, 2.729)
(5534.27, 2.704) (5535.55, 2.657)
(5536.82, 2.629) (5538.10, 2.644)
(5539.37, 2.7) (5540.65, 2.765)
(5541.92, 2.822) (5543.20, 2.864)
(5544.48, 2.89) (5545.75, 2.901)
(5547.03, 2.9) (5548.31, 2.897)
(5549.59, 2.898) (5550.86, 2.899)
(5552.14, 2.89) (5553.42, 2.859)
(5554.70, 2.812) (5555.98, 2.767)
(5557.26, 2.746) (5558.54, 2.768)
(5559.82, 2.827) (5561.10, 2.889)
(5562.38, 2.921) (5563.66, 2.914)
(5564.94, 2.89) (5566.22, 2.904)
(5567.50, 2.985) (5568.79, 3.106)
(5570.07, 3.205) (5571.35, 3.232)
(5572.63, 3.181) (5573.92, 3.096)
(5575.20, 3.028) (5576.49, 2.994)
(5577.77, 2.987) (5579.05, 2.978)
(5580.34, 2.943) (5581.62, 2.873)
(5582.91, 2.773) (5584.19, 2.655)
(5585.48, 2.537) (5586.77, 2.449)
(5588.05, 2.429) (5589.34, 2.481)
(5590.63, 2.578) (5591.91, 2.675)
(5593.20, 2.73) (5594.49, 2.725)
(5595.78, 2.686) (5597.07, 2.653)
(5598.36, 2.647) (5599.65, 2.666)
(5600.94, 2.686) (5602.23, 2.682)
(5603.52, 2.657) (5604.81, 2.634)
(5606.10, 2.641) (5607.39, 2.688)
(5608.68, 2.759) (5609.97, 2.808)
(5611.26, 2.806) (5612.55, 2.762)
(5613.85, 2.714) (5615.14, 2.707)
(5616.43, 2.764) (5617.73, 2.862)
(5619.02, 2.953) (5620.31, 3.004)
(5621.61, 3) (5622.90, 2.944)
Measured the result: 0.09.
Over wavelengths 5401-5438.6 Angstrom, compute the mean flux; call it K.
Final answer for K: 2.64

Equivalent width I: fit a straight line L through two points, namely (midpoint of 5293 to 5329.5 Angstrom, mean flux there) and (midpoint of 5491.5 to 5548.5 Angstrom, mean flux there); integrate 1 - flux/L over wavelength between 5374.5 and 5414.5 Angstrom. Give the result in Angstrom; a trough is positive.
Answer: -0.28 Angstrom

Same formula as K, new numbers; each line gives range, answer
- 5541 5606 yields 2.82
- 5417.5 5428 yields 2.7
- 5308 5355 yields 2.67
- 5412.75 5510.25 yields 2.6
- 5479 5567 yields 2.67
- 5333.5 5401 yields 2.67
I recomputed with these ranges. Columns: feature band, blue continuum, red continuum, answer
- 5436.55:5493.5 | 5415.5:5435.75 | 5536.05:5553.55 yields 2.3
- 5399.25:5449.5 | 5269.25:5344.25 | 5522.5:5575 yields 0.6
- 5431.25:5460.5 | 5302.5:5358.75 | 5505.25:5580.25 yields 0.8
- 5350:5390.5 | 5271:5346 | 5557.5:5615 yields -0.6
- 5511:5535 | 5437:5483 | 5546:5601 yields 0.9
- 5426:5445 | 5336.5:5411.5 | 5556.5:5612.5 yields 0.5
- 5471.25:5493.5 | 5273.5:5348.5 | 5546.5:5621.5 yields 2.1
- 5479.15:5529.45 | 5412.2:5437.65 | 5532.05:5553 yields 3.3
